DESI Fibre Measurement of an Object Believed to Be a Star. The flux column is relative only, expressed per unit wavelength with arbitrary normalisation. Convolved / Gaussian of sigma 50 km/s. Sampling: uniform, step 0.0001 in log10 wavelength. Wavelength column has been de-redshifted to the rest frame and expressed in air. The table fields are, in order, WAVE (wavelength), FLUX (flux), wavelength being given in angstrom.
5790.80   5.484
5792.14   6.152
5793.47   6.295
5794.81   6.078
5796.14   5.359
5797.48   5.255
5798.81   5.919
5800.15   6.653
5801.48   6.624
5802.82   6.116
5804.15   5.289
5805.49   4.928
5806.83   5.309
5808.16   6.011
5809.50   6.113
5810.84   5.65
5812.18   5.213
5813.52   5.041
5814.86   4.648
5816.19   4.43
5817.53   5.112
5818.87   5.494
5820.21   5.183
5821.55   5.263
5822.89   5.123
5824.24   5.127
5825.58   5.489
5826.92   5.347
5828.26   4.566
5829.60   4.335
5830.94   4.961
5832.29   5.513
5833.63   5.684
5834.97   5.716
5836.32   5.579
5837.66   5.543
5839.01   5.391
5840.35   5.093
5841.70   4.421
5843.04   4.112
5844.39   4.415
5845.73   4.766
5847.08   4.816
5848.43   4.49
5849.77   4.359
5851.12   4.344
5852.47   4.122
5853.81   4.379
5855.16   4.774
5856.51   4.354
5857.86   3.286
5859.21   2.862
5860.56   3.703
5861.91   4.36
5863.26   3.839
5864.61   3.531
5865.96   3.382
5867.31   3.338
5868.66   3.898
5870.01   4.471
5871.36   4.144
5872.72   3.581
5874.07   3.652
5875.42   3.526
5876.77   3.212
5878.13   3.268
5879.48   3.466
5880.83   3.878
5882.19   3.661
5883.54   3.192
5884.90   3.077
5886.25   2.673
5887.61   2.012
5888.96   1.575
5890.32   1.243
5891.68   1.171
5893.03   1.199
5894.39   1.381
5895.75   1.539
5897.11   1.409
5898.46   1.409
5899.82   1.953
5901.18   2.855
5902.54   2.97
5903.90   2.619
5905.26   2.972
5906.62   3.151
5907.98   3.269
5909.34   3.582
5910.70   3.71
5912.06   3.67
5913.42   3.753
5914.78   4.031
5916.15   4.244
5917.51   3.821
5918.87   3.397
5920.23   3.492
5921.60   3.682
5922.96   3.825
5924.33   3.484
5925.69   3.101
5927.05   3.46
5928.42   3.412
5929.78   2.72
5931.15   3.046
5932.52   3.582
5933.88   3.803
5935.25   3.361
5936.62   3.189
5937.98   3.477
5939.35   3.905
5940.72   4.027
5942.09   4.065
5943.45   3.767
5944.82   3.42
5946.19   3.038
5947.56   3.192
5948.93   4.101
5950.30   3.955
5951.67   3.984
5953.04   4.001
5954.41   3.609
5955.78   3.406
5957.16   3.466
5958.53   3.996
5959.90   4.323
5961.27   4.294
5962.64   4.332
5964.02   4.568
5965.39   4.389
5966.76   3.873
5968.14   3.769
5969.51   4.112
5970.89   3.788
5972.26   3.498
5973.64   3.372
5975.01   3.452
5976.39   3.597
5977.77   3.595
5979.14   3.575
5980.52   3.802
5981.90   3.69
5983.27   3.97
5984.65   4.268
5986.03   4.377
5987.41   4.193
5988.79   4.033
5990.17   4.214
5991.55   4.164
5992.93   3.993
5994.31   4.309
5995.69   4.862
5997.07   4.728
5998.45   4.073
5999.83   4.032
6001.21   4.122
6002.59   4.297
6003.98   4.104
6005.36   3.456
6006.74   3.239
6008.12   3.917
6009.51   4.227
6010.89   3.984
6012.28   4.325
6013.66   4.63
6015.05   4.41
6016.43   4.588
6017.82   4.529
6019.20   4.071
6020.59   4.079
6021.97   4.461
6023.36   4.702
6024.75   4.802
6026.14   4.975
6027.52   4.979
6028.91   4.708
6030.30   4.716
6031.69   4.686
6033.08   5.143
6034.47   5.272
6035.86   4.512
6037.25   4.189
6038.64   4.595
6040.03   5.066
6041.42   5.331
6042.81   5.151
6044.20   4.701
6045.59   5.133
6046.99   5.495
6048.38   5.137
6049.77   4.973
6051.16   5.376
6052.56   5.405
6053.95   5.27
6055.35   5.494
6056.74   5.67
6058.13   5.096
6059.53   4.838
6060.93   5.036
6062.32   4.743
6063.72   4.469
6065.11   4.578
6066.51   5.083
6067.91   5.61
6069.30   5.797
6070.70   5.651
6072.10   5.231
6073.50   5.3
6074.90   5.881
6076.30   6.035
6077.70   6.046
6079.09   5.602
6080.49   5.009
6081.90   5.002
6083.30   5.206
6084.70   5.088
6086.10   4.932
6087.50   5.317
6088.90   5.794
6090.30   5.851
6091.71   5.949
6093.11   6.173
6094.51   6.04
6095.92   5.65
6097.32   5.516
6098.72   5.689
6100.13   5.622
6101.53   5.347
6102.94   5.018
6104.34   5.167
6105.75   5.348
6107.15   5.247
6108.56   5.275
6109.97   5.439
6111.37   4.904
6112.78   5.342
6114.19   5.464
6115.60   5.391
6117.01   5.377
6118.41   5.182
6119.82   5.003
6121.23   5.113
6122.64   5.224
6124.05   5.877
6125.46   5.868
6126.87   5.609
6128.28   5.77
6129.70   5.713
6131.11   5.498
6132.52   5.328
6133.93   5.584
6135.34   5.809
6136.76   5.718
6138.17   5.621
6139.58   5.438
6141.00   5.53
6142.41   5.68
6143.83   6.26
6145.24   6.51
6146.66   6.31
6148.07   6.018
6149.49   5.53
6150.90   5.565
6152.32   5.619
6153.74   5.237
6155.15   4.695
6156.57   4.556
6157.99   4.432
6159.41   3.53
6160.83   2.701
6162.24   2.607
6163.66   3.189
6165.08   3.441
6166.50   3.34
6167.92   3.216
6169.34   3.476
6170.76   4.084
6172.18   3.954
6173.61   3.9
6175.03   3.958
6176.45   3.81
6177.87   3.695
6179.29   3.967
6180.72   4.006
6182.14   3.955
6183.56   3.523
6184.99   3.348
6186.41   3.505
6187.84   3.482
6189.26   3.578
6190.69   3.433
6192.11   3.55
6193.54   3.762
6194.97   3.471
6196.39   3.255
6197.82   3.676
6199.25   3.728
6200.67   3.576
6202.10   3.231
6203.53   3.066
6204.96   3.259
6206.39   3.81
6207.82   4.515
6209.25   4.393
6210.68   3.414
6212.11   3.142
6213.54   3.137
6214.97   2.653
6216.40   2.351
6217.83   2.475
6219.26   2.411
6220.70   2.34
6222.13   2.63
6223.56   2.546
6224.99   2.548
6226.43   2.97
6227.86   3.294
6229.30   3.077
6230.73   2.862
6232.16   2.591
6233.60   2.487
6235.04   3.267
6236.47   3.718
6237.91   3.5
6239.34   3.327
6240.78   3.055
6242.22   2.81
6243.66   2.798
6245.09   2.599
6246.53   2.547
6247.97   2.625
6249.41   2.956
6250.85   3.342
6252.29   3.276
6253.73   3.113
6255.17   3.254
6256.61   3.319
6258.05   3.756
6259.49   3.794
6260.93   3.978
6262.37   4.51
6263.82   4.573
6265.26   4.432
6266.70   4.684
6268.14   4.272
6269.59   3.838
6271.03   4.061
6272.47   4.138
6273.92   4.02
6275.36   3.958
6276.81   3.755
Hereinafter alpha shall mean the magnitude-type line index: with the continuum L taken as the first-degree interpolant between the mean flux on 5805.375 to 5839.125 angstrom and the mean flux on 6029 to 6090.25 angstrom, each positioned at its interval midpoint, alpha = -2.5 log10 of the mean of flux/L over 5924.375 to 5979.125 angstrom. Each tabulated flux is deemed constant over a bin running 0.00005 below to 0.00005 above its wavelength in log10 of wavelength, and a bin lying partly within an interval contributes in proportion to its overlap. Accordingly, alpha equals 0.38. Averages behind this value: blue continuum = 5.26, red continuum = 5.18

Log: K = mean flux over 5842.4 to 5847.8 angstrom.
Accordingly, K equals 4.52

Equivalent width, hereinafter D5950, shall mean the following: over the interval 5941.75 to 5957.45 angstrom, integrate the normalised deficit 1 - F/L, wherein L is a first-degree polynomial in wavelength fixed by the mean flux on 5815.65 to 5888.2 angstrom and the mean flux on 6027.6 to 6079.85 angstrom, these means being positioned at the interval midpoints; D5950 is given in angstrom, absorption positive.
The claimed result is 3.5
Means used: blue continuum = 4.3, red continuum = 5.16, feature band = 3.66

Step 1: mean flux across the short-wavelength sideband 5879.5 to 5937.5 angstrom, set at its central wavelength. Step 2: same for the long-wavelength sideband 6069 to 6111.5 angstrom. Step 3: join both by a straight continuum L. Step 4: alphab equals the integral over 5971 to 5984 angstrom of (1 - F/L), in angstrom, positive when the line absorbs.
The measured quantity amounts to 1.0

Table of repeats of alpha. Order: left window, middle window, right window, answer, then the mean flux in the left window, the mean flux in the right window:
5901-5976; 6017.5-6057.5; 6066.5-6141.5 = -0.04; 3.63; 5.49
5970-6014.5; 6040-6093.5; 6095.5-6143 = -0.10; 4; 5.45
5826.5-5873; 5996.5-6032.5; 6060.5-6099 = 0.19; 4.44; 5.44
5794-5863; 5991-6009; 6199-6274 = 0.05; 5.03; 3.31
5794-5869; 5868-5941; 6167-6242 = 0.42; 4.91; 3.34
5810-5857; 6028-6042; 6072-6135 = 0.11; 4.94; 5.47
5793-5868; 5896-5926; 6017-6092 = 0.49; 4.94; 5.1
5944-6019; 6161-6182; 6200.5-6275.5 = -0.03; 3.99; 3.32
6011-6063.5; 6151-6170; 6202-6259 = -0.05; 4.86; 3.06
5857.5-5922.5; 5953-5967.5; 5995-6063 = -0.04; 3.09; 4.68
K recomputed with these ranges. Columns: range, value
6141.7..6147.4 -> 6.19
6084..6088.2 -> 5.12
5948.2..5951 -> 4.01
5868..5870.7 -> 4.19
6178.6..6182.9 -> 3.97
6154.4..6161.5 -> 4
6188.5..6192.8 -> 3.52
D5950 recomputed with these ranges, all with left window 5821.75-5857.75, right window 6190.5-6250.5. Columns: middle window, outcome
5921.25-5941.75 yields 4.4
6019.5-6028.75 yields -1.5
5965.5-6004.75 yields 1.8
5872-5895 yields 9.7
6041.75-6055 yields -4.4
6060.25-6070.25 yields -3.2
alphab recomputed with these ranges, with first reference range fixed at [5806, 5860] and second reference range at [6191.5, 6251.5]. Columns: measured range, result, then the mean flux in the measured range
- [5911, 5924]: 2.2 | 3.76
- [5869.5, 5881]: 2.5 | 3.67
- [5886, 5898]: 8.0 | 1.54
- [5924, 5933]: 2.5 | 3.24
